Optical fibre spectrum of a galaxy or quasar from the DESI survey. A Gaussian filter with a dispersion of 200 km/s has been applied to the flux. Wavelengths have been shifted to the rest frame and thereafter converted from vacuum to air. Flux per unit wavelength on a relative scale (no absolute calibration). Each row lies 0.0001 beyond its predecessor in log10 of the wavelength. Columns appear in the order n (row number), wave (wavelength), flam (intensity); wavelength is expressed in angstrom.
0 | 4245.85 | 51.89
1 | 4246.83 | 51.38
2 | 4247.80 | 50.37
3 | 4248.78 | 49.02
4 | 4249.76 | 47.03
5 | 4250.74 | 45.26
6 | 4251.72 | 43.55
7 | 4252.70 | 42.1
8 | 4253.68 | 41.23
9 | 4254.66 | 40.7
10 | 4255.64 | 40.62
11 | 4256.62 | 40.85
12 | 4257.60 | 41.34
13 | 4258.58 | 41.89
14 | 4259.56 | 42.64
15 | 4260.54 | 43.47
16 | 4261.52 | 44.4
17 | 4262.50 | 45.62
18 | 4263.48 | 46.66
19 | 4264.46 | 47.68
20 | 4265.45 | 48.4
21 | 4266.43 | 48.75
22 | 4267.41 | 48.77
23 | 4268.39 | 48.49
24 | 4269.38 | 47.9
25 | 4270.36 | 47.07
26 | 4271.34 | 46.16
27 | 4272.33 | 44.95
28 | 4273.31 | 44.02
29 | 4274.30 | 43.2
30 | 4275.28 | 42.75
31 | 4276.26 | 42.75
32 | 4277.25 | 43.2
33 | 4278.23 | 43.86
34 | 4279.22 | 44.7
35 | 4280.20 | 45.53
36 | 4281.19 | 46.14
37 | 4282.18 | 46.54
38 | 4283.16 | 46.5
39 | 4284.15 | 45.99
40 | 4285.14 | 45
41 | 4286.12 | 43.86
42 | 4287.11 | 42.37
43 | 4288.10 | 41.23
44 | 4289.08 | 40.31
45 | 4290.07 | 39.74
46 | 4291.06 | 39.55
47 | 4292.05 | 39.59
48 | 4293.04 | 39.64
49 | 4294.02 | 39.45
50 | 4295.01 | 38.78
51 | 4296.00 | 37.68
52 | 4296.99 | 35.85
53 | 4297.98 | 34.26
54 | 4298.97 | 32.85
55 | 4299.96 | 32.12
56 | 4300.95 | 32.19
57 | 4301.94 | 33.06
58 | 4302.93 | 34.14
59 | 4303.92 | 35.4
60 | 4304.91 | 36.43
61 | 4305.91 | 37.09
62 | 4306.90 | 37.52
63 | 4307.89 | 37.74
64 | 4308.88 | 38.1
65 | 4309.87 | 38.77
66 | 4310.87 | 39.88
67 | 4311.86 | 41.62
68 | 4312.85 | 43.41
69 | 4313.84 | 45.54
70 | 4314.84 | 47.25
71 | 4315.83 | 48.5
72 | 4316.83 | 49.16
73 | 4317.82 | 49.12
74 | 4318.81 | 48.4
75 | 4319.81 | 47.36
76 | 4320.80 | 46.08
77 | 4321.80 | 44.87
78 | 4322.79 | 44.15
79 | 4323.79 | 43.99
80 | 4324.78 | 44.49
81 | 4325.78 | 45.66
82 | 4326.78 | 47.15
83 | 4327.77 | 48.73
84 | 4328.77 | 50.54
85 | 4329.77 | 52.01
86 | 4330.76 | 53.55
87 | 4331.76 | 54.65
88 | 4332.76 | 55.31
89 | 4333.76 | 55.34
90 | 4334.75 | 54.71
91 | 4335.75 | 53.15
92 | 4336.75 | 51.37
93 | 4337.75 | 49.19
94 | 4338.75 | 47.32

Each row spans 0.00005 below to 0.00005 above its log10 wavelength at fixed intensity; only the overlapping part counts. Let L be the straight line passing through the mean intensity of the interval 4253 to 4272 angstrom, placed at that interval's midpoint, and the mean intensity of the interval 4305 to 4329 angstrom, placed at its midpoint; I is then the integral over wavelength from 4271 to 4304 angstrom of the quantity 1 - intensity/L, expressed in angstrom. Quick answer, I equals 2.84 angstrom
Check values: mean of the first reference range 44.9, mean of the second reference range 44.2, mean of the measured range 40.7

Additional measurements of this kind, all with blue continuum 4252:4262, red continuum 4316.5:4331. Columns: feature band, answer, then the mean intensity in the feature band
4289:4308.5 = 3.80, 36.6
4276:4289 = -0.07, 44.3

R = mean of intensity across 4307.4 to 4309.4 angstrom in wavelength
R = 38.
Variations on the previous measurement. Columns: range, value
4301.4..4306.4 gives 35.2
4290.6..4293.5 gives 39.5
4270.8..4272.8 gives 45.5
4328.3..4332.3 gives 52.7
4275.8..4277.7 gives 42.9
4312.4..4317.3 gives 46.7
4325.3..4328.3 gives 47.2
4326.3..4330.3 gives 49.7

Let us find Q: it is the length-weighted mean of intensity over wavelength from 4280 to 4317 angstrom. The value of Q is 40.1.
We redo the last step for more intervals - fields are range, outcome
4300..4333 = 43.8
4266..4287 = 45.5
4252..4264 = 42.7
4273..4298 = 42.1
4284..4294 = 41.5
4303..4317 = 40.8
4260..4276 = 46.1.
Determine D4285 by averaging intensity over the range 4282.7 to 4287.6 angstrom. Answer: 44.7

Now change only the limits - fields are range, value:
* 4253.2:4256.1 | 40.8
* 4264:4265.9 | 47.8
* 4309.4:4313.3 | 40.9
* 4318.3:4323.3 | 46.2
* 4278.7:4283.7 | 45.8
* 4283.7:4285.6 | 45.4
